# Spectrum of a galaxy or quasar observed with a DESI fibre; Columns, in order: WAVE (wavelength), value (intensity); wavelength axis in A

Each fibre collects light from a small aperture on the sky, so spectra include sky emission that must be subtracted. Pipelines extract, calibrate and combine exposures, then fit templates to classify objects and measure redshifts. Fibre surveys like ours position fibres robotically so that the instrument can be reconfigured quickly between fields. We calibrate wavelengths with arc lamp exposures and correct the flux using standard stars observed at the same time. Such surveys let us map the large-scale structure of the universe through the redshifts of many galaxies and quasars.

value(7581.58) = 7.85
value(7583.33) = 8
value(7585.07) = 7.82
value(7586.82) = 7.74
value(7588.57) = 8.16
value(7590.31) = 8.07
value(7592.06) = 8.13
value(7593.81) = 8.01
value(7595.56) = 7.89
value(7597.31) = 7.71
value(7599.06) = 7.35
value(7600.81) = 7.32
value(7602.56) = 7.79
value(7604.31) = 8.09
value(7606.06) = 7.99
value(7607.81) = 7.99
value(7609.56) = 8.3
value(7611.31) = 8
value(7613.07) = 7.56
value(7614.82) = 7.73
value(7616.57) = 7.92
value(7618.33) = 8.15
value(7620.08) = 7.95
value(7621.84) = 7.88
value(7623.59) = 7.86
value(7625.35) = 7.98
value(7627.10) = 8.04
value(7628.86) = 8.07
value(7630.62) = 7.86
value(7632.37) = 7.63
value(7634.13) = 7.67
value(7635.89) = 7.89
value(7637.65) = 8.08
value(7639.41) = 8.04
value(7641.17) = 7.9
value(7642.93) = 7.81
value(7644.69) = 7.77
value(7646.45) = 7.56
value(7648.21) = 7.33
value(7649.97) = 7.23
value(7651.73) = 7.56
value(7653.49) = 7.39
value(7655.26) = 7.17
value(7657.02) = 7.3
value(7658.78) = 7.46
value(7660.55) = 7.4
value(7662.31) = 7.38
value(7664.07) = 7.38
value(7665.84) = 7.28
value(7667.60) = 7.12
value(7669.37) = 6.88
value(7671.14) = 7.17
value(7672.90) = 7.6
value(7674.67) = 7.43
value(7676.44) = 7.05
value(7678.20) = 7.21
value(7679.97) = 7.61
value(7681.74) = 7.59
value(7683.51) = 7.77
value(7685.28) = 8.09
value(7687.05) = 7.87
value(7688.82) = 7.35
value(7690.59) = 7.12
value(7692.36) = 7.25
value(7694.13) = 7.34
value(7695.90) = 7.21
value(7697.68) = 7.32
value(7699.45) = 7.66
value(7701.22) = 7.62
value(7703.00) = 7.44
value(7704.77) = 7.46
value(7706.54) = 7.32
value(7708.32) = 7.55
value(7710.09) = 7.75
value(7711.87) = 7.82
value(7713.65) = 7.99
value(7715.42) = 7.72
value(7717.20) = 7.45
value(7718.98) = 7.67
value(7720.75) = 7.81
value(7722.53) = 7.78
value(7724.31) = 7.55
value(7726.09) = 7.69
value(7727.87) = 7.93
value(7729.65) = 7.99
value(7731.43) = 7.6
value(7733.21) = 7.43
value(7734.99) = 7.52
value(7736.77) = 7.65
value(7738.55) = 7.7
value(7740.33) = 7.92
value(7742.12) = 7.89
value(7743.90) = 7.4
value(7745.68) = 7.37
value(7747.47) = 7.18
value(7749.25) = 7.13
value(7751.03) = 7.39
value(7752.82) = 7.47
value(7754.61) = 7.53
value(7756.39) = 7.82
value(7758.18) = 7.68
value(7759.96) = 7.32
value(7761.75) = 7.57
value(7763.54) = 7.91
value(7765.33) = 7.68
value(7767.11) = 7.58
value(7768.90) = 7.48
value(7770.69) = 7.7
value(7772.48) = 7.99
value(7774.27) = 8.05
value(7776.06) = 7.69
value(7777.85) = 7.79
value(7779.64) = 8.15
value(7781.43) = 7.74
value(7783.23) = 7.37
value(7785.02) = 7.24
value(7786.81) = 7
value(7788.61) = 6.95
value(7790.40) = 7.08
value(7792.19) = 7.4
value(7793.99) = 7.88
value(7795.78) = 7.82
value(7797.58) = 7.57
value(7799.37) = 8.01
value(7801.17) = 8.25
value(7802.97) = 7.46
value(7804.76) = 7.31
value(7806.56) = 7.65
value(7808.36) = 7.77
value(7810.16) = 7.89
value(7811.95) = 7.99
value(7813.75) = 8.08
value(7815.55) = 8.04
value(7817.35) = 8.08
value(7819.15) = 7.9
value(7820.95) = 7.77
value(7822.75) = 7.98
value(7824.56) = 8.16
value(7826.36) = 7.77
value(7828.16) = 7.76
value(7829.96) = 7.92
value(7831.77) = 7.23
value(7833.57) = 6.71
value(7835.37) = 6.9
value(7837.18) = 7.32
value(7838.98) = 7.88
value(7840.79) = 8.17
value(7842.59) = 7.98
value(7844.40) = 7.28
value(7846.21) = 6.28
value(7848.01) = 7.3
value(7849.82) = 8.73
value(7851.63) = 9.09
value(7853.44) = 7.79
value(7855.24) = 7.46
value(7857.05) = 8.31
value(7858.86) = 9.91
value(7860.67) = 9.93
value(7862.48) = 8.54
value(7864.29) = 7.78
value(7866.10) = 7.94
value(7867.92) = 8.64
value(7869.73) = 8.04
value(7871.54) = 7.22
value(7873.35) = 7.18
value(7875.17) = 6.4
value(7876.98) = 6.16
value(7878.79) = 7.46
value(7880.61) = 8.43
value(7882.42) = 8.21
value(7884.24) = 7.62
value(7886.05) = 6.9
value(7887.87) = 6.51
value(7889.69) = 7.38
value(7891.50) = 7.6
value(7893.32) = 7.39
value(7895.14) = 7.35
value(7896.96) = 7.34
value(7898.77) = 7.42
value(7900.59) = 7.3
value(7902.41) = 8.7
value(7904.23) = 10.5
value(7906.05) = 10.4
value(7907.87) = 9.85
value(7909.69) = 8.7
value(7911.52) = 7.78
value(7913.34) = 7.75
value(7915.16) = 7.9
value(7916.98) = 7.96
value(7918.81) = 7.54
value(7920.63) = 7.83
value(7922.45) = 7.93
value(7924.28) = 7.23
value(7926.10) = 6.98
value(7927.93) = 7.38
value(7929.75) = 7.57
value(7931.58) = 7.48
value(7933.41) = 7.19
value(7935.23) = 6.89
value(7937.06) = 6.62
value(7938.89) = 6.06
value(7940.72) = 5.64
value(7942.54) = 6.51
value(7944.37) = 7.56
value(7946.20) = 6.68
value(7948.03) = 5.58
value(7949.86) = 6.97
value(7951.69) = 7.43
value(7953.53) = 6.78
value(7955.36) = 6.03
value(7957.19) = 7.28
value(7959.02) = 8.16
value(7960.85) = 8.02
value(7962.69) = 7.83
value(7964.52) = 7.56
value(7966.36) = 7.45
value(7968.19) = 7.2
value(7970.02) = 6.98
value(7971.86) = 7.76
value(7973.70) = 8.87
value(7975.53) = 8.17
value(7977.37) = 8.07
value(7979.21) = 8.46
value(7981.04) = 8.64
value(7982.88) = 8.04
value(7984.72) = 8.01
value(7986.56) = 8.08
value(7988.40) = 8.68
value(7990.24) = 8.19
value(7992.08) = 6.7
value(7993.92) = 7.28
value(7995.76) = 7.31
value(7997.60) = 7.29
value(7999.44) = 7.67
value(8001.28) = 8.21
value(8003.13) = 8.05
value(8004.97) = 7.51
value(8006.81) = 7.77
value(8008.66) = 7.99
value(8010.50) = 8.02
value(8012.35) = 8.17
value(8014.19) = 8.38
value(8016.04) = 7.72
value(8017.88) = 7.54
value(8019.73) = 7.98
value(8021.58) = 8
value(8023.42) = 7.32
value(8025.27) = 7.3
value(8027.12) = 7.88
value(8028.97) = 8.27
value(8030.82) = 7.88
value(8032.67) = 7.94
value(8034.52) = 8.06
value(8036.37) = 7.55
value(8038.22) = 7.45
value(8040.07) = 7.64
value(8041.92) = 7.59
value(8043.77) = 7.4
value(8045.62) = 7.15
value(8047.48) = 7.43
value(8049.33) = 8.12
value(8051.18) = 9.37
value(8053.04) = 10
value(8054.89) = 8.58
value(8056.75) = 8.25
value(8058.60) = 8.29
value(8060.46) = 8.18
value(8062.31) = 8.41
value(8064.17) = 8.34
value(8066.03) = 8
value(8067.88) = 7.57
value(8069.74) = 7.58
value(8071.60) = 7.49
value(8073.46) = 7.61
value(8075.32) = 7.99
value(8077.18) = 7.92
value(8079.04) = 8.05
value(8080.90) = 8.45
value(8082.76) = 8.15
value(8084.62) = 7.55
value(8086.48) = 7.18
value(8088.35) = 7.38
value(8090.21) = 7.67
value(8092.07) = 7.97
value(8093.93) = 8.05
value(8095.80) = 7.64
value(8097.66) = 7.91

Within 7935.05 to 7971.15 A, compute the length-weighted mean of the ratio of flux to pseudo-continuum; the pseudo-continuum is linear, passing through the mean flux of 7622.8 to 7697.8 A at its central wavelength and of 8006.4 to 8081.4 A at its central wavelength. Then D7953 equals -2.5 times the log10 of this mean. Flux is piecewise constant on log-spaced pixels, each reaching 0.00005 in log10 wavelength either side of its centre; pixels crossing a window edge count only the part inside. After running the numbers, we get 0.13 mag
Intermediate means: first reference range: 7.54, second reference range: 7.96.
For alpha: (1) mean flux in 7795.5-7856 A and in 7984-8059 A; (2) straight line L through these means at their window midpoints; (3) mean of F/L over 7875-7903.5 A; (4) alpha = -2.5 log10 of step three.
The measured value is 0.05 mag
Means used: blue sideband 7.74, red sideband 7.9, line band 7.43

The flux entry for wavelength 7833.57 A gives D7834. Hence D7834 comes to 6.71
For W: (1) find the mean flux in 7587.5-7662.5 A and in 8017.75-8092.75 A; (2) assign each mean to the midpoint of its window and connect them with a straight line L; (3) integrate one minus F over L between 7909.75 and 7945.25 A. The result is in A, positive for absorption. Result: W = 2.7 A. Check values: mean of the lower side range 7.78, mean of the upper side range 7.92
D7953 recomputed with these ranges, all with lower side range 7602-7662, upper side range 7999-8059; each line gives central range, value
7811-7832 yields -0.01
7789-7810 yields 0.03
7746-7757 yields 0.06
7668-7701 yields 0.05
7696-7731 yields 0.02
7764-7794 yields 0.04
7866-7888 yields 0.06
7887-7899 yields 0.09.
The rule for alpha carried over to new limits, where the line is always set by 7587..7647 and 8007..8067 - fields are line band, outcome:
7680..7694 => 0.05 mag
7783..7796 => 0.09 mag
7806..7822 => 0.00 mag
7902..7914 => -0.15 mag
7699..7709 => 0.06 mag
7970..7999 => 0.01 mag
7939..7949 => 0.24 mag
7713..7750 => 0.04 mag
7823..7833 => 0.03 mag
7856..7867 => -0.10 mag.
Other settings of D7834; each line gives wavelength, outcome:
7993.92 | 7.28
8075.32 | 7.99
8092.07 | 7.97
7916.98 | 7.96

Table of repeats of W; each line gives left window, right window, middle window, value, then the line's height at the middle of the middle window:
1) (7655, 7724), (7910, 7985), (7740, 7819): -2.0 A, 7.45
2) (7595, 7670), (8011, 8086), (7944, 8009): 2.4 A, 7.91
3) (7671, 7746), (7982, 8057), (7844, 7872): -1.6 A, 7.73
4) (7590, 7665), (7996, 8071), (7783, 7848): 1.9 A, 7.84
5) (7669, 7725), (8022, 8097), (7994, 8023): 0.2 A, 7.86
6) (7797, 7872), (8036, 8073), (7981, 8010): 0.6 A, 7.99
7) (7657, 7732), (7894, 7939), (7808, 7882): -0.9 A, 7.74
